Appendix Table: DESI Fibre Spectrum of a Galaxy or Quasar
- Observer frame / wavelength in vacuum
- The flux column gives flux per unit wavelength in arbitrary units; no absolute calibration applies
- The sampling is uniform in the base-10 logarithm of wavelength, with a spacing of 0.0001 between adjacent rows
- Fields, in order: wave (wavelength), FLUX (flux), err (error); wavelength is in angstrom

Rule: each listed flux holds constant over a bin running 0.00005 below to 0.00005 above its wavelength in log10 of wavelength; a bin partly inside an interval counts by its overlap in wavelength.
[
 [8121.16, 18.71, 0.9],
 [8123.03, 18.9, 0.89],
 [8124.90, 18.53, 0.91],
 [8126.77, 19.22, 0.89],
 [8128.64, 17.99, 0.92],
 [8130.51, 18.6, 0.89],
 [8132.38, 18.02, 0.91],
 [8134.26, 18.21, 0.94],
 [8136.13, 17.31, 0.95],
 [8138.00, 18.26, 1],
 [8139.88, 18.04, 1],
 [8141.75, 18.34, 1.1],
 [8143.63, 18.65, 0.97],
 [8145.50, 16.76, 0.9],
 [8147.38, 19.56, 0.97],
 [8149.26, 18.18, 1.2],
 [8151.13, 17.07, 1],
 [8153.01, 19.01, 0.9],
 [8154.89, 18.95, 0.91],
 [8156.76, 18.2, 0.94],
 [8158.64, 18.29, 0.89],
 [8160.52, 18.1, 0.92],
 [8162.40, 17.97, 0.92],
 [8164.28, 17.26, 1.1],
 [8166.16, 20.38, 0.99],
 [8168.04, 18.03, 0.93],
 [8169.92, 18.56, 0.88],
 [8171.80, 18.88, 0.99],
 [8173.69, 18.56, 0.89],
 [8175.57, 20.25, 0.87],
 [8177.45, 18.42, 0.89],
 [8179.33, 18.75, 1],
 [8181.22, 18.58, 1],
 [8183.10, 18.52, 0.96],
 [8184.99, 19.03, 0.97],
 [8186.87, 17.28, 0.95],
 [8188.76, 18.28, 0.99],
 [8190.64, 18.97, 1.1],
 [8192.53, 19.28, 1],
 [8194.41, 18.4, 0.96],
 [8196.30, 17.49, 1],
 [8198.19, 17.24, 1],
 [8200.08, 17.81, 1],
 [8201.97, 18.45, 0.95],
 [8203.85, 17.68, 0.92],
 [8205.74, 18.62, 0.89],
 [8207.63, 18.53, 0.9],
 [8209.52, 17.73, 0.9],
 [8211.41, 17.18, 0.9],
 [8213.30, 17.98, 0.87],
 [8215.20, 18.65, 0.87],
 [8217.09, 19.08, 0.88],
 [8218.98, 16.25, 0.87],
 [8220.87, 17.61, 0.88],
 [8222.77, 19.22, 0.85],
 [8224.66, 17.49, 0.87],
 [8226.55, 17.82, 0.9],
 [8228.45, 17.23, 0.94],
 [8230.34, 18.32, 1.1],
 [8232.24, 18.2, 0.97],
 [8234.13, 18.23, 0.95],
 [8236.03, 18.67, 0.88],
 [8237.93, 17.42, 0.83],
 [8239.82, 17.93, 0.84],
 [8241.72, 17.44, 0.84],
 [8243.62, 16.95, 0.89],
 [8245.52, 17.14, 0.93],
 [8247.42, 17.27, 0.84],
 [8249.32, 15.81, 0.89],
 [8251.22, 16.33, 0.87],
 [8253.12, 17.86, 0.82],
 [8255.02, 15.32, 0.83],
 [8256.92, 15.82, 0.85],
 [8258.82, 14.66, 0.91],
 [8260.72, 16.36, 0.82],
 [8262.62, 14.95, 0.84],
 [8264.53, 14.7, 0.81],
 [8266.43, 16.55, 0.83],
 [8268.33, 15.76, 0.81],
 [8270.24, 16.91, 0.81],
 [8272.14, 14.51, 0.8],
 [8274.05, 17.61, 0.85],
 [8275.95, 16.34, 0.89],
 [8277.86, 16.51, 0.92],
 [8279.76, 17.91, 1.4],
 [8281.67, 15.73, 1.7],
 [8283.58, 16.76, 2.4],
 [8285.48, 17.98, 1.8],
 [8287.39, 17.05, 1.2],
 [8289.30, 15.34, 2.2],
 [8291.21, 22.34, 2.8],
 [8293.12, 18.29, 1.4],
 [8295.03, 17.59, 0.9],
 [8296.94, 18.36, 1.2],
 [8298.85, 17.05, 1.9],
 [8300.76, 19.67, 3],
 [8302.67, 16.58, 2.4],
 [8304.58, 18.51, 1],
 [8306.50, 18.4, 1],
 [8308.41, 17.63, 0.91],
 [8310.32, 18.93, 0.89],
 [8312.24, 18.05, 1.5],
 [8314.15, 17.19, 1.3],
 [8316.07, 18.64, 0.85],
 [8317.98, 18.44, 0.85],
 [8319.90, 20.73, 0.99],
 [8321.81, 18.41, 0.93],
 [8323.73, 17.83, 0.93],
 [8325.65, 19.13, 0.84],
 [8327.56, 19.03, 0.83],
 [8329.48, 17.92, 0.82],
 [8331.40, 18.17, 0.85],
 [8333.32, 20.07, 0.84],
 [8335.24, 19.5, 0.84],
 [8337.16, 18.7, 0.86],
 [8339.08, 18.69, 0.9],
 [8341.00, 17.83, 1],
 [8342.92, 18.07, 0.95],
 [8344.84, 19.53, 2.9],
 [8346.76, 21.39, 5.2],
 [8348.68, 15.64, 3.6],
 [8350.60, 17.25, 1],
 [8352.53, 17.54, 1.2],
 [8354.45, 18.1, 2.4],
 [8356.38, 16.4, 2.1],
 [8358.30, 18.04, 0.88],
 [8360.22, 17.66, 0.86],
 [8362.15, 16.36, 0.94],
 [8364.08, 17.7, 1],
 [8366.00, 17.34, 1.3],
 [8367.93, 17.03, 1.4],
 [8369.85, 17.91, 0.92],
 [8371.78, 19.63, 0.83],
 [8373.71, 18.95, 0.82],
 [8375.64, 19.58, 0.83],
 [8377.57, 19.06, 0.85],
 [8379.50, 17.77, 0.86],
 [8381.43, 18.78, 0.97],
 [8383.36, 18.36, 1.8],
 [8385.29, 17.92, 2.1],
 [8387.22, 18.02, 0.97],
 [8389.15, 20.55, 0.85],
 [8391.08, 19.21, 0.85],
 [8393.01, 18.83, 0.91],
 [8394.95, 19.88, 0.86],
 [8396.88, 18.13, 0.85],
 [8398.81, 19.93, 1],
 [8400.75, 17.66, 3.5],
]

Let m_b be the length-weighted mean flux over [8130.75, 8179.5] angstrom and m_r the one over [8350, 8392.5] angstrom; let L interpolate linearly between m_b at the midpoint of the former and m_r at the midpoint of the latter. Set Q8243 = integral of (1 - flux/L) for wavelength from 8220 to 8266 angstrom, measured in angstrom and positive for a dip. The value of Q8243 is 3.19 angstrom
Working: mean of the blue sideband 18.4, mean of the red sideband 18.2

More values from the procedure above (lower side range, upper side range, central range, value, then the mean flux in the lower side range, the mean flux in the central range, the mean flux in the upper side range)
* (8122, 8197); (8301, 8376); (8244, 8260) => 1.8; 18.4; 16.3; 18.3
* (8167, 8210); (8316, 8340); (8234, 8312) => 6.7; 18.4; 17.1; 18.9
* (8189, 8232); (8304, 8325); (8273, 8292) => 1.1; 18.1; 17.3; 18.4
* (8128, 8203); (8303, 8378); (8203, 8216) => 0.2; 18.3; 18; 18.3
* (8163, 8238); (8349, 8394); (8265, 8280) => 1.5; 18.3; 16.4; 18.1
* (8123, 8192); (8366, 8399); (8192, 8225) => 0.8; 18.4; 18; 18.7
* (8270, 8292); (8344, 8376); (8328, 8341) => -0.8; 17.1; 18.8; 18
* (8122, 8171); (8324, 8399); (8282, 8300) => 0.6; 18.3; 17.8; 18.4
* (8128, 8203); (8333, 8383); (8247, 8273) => 3.4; 18.3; 15.9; 18.2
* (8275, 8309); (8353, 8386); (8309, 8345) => -1.6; 17.7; 18.6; 18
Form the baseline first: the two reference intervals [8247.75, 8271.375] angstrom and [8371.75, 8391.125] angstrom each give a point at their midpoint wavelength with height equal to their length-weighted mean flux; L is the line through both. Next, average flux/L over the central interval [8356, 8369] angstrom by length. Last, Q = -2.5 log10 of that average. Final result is 0.068 mag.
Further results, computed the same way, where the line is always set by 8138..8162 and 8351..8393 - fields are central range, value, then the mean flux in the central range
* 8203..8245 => 0.02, 17.9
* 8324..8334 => -0.03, 18.8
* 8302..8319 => 0.01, 18.1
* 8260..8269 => 0.17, 15.6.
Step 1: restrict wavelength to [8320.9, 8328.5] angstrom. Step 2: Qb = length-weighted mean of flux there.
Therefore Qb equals 18.6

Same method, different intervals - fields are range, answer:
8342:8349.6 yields 18.7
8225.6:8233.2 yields 17.9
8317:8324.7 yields 18.9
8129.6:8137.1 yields 18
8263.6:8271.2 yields 16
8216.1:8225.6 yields 17.9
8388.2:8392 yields 19.9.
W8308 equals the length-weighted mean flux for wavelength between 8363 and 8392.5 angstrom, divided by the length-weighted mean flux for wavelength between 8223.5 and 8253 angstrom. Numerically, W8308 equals 1.06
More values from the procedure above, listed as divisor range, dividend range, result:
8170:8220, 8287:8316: 0.99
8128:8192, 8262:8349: 0.97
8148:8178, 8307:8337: 1.01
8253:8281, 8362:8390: 1.14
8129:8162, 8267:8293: 0.93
